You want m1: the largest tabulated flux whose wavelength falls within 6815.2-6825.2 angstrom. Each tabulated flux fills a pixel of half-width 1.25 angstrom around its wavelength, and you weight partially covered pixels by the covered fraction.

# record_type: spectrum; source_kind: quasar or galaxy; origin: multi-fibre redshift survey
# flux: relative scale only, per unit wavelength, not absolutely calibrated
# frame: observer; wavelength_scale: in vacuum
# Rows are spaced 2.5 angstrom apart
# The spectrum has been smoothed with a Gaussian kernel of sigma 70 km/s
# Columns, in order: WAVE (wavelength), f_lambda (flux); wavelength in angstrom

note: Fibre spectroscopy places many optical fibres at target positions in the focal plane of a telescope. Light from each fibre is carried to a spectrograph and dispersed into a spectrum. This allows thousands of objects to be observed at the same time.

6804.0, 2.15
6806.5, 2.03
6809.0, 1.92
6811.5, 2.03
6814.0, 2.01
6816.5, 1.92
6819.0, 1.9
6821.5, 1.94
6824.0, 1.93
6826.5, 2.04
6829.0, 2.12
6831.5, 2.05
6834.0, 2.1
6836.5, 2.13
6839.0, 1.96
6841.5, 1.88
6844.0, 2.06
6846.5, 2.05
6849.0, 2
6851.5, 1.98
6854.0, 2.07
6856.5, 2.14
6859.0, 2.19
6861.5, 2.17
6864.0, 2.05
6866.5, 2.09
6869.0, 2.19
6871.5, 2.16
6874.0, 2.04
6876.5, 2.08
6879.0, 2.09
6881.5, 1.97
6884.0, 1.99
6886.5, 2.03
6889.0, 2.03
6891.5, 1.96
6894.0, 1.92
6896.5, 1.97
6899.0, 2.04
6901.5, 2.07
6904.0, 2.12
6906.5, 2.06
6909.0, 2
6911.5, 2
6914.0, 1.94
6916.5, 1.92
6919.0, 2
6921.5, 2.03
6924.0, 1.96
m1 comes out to 1.94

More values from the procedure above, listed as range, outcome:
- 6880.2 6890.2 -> 2.03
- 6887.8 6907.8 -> 2.12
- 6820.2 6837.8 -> 2.13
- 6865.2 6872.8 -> 2.19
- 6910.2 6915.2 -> 2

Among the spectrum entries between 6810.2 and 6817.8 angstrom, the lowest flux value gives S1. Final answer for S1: 1.92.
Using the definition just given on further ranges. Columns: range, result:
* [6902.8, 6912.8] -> 2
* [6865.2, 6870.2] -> 2.09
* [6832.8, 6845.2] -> 1.88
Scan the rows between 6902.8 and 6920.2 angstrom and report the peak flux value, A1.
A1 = 2.12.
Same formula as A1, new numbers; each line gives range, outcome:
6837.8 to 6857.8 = 2.14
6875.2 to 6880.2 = 2.09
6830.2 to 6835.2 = 2.1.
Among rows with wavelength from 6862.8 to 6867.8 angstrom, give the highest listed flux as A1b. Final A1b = 2.09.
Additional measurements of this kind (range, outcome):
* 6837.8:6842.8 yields 1.96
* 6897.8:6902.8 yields 2.07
